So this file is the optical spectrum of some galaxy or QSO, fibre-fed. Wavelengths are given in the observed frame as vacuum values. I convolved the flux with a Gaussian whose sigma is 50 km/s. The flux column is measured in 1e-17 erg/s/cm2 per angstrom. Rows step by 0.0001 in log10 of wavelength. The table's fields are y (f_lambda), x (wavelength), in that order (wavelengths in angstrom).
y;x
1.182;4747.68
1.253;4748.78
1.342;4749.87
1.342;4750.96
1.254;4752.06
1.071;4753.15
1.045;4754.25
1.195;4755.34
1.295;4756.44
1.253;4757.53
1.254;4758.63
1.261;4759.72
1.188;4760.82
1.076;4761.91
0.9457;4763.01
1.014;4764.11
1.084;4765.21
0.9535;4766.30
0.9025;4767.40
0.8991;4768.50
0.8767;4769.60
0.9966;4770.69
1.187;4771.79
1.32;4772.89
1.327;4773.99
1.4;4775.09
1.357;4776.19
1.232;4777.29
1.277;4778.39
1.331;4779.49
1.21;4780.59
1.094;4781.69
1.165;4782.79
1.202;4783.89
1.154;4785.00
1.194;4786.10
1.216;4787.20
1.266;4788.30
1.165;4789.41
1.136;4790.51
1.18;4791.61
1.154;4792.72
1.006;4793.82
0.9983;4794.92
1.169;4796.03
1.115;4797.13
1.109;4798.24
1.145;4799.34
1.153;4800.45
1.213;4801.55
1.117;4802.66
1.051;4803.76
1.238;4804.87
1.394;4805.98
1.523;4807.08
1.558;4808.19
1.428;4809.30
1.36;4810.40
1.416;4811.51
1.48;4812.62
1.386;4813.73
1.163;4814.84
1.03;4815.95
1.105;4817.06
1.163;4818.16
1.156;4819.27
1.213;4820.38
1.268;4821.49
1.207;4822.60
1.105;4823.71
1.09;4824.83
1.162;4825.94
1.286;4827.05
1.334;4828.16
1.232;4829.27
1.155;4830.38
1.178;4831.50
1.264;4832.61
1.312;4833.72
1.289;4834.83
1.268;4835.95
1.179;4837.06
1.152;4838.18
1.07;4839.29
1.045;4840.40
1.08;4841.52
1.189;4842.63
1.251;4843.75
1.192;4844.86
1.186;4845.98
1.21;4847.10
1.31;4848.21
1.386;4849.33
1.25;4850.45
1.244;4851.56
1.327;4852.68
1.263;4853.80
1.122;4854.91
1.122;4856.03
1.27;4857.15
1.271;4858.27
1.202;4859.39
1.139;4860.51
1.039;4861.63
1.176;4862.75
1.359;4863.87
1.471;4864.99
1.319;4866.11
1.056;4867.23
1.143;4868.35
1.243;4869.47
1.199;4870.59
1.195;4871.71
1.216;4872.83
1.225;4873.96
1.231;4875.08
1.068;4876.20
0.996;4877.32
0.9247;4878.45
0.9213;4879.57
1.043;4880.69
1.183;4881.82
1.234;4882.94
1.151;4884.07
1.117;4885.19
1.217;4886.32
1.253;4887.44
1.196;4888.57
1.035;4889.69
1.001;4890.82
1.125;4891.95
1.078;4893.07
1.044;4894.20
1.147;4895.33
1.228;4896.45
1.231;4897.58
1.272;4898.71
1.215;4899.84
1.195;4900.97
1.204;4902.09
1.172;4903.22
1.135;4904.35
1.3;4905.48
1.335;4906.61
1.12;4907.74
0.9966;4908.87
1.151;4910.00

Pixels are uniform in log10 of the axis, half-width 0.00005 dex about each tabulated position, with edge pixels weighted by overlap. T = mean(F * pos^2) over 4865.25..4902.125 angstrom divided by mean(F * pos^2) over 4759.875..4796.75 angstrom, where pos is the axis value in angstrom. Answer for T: 1.05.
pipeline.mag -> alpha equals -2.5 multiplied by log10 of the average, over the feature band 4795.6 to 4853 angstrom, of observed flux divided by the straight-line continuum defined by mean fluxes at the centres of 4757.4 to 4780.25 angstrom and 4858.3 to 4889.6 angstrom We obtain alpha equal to -0.064 mag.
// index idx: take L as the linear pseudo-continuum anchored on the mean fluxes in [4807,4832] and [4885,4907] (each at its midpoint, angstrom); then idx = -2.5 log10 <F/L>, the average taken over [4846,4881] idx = 0.015 mag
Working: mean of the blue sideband 1.26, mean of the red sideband 1.17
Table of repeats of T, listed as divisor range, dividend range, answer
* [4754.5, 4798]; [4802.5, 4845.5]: 1.09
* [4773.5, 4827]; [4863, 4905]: 0.99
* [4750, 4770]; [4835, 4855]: 1.13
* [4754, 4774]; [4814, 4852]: 1.12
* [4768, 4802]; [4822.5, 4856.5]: 1.06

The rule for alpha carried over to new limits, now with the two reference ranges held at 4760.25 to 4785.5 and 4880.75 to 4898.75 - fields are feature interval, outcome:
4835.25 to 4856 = -0.05 mag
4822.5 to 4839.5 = -0.06 mag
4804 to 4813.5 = -0.23 mag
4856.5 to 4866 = -0.09 mag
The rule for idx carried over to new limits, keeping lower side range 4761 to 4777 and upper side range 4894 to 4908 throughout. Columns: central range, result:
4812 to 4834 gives -0.06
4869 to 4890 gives 0.04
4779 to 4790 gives -0.08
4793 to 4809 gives -0.07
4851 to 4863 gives -0.03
